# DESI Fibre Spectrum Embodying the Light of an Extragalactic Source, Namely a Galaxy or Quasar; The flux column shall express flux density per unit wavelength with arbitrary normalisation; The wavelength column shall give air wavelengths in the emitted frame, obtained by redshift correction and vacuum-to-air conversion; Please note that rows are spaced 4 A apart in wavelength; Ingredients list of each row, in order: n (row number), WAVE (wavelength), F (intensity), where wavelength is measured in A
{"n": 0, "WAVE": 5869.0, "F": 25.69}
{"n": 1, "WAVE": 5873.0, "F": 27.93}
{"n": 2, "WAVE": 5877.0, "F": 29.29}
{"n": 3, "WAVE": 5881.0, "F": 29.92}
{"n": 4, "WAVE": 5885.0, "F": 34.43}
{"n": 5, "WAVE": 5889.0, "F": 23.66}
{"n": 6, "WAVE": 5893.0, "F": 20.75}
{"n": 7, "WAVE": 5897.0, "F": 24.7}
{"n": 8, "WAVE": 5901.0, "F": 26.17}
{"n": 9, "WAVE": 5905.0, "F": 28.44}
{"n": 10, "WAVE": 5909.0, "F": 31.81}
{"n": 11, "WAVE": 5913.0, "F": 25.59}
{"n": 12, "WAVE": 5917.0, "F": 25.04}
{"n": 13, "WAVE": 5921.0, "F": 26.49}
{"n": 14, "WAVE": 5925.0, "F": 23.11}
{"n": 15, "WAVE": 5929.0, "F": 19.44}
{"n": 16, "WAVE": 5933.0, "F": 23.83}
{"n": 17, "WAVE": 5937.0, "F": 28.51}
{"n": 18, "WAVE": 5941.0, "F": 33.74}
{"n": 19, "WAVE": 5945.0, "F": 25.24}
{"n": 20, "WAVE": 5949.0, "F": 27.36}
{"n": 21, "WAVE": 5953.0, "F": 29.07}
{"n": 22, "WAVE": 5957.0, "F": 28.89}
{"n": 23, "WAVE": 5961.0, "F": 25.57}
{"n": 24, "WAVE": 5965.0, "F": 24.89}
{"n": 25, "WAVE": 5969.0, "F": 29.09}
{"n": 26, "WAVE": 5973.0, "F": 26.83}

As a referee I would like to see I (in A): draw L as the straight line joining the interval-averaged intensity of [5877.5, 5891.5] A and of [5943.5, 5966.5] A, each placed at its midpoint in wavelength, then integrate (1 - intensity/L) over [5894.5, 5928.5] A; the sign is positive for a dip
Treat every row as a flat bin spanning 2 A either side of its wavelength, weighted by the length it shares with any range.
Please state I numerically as 2.6 A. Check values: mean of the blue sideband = 29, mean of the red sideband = 26.9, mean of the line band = 26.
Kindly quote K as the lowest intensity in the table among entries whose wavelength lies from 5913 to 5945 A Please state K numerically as 19.44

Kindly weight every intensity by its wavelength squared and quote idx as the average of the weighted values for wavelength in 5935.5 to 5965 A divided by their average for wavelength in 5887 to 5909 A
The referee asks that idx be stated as 1.13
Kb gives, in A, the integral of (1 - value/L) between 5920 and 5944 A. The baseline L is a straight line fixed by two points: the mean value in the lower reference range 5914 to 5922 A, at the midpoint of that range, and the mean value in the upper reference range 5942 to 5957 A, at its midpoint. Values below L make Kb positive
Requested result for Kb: 0.79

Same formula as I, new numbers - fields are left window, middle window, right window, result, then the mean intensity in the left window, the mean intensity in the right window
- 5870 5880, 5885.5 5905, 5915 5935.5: 1.0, 28.4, 23.7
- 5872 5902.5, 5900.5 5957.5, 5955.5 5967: -0.3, 27.1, 26.3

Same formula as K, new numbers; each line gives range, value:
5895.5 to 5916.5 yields 24.7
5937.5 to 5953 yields 25.24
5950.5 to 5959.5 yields 28.89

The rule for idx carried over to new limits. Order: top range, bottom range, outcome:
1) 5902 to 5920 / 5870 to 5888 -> 0.94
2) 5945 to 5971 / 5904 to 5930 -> 1.07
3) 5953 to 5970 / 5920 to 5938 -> 1.15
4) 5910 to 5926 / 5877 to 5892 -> 0.90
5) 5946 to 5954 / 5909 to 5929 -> 1.11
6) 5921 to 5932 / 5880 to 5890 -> 0.76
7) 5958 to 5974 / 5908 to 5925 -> 1.03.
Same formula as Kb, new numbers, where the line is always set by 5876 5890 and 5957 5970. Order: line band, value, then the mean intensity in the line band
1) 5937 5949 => -0.66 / 29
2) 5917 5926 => 1.03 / 25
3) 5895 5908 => 0.97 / 26.9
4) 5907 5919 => 0.47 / 27.5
